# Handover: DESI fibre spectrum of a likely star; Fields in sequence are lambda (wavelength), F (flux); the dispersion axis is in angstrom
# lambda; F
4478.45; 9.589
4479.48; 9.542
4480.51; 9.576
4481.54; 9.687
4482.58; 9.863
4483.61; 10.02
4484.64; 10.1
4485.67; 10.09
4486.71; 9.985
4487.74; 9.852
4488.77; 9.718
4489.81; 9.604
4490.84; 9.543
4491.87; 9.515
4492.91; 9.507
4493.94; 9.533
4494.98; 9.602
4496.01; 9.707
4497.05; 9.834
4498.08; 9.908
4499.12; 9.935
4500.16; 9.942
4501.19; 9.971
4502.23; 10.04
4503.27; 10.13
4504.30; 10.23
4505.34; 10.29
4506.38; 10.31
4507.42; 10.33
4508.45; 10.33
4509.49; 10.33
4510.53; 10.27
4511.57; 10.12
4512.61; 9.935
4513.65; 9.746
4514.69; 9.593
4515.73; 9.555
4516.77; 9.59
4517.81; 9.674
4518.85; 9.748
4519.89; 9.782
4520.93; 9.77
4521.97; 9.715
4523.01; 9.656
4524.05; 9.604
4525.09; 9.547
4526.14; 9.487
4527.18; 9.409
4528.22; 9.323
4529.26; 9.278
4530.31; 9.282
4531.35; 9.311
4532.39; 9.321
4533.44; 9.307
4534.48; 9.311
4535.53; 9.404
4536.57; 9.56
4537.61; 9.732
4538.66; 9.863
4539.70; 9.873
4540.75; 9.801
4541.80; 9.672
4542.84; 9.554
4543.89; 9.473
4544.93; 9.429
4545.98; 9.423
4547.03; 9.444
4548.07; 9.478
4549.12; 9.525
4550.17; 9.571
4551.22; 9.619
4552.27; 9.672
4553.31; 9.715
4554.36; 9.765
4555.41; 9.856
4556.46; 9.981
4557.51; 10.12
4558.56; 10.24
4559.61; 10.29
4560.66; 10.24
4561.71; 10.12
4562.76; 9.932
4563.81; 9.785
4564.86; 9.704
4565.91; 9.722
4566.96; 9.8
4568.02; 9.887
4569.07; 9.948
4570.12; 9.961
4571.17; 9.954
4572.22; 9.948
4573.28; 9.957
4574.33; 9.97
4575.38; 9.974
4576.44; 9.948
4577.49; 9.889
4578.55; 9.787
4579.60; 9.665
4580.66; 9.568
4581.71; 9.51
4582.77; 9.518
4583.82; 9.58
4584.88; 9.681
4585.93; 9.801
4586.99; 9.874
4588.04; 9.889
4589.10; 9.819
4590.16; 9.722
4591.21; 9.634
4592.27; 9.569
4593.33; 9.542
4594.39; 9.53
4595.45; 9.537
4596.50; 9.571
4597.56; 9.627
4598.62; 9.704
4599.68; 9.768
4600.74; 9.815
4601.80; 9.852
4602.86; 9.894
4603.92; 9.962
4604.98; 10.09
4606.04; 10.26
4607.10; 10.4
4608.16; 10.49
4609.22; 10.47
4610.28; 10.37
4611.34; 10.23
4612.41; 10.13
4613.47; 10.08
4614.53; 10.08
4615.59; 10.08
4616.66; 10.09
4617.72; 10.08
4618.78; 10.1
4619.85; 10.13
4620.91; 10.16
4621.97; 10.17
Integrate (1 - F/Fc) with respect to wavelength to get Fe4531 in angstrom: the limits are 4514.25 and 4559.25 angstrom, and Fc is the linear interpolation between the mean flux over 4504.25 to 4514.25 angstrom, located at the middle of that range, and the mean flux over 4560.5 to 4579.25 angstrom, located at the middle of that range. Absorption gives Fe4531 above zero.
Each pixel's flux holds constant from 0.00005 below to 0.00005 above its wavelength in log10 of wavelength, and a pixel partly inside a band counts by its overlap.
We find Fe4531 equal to 2.0 angstrom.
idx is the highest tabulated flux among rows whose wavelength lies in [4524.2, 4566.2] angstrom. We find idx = 10.29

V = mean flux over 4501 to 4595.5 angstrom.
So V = 9.76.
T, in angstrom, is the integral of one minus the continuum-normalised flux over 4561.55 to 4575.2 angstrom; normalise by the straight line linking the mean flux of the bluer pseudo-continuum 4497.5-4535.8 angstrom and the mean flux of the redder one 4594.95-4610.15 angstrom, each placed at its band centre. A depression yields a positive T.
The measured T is 0.0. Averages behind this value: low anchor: 9.77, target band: 9.9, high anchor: 9.98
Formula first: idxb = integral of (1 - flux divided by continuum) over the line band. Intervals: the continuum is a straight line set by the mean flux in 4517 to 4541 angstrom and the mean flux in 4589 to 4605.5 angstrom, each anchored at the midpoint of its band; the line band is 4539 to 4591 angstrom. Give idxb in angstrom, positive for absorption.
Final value -0.8 angstrom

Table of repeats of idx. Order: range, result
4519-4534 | 9.782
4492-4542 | 10.33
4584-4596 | 9.889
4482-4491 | 10.1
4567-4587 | 9.974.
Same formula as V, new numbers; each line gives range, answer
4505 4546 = 9.69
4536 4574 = 9.8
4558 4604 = 9.81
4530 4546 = 9.53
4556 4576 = 9.97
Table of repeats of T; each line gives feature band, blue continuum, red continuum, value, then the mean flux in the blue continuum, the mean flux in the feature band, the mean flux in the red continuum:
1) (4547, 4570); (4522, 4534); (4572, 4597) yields -0.6 angstrom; 9.42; 9.85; 9.73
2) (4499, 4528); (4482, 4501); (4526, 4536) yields -1.1 angstrom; 9.79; 9.89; 9.34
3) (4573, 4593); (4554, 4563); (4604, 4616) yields 0.8 angstrom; 10.1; 9.75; 10.2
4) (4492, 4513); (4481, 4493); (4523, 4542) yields -0.7 angstrom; 9.8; 10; 9.5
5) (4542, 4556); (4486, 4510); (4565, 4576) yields 0.5 angstrom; 9.92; 9.59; 9.9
